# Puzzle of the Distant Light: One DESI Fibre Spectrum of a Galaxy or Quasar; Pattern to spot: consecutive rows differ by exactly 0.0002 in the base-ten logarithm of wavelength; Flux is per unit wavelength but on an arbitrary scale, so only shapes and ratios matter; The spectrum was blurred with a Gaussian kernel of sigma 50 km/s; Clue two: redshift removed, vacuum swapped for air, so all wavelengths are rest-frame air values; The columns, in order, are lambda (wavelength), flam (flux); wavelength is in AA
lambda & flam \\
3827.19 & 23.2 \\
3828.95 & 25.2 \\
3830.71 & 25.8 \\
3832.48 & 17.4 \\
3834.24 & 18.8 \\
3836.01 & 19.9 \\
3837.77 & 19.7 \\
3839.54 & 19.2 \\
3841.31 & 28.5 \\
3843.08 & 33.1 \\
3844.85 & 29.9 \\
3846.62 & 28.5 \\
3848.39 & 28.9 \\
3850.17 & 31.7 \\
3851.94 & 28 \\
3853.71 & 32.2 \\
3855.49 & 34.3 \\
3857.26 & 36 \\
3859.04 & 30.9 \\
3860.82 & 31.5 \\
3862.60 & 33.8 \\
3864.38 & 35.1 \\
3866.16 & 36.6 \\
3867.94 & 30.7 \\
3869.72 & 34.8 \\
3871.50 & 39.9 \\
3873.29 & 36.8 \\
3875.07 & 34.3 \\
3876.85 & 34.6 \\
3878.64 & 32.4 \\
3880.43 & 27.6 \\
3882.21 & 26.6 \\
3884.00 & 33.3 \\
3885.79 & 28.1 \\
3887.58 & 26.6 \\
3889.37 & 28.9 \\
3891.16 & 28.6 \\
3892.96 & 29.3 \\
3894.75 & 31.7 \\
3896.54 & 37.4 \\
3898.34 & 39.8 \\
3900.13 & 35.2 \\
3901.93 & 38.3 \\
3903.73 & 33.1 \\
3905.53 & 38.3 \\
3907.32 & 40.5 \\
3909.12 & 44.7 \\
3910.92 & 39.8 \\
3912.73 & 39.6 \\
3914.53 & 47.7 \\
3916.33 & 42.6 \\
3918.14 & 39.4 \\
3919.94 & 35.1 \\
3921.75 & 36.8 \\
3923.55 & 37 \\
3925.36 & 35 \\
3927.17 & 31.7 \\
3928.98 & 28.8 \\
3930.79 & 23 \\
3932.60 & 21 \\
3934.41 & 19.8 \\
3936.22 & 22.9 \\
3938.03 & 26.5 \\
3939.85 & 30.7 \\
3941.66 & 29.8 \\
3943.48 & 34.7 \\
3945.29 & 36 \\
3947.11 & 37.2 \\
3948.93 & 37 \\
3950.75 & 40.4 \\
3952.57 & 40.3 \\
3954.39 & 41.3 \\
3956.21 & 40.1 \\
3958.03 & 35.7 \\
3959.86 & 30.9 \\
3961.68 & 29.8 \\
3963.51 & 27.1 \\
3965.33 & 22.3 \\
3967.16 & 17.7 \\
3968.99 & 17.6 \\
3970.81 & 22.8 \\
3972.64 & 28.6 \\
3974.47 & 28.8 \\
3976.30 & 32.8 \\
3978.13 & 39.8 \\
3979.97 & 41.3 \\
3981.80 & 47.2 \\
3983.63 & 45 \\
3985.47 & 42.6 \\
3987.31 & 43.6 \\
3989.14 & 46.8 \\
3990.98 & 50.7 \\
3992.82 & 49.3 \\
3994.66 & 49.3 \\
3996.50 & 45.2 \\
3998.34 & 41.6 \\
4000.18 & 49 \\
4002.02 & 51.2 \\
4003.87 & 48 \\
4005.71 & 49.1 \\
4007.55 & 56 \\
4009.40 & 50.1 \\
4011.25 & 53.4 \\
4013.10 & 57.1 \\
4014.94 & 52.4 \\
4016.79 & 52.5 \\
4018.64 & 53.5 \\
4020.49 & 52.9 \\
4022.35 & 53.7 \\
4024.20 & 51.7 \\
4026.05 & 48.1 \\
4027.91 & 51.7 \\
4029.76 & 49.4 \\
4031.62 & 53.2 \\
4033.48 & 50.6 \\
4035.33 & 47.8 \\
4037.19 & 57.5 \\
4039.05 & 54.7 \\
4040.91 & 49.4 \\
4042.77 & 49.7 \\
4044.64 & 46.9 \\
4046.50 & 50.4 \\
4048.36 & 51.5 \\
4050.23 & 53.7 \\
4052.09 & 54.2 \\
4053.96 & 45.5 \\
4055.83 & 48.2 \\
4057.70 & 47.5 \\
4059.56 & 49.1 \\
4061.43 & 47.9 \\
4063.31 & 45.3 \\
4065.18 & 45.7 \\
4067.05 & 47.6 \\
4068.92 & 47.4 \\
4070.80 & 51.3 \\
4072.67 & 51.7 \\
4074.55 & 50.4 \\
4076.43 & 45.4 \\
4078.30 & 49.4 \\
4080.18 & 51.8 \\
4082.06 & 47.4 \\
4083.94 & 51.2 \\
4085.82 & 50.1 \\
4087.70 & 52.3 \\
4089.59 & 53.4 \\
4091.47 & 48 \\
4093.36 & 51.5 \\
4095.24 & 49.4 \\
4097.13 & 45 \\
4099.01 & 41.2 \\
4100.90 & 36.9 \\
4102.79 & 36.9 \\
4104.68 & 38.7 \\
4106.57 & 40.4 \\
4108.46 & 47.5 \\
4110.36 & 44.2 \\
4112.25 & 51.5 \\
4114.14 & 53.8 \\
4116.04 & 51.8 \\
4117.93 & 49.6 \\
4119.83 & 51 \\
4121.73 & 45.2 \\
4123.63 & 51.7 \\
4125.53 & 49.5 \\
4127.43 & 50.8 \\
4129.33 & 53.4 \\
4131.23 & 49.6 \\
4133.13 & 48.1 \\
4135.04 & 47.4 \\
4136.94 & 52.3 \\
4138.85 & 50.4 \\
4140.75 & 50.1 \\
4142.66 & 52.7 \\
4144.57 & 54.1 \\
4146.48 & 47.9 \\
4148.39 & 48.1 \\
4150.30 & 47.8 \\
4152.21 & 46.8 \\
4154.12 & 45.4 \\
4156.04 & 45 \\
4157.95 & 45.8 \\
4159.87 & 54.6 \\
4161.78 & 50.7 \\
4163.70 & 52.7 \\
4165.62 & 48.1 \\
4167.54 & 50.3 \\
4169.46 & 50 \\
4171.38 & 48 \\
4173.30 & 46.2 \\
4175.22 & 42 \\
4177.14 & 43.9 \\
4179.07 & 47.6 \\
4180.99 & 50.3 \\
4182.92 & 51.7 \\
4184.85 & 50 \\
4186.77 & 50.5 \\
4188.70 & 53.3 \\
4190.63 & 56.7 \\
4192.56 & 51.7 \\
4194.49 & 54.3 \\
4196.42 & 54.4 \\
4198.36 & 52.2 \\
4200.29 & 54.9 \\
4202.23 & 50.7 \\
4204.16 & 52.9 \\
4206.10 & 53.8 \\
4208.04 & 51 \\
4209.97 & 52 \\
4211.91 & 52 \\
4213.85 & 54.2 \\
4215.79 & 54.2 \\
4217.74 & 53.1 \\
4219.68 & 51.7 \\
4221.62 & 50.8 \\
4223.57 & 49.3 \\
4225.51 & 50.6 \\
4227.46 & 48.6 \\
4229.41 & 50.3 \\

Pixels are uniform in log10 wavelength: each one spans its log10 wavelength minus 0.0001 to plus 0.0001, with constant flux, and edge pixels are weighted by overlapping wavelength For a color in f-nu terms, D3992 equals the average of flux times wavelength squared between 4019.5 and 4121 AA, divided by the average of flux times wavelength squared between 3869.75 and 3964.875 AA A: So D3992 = 1.56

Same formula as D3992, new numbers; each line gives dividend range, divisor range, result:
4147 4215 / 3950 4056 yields 1.22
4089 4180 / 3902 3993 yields 1.51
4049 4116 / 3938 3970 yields 1.59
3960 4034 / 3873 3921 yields 1.31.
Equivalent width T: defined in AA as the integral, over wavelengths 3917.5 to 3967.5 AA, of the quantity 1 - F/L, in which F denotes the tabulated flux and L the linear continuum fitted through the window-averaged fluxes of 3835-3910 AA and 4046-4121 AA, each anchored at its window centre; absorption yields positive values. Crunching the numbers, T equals 7.42 AA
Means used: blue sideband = 32.1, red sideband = 48.1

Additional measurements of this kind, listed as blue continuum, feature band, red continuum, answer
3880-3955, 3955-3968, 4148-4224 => 2.53 AA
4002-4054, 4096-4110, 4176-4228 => 2.84 AA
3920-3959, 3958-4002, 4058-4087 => 0.78 AA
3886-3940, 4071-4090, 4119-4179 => -2.45 AA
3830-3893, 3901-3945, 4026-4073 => 2.53 AA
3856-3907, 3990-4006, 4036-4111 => -2.19 AA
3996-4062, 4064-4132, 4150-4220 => 3.42 AA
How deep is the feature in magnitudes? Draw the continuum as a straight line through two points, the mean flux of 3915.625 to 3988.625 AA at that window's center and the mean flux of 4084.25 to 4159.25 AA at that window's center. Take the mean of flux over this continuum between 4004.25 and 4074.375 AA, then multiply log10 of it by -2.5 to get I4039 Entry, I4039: -0.24 mag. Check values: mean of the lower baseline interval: 33.1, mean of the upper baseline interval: 48.1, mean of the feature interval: 50.7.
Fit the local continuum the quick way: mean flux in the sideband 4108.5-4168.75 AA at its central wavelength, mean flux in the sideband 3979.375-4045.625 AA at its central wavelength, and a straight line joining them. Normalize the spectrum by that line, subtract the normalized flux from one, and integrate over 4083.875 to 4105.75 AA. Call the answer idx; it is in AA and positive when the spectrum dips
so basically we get 1.65 AA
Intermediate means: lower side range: 49.8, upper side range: 49.7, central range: 46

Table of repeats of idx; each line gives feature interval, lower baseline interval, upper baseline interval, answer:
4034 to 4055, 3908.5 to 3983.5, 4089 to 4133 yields -4.69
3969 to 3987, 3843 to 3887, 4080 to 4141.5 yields 1.75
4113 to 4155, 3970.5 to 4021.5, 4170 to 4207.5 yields -0.39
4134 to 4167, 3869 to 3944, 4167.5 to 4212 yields -0.68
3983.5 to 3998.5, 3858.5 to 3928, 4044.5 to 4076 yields -1.06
